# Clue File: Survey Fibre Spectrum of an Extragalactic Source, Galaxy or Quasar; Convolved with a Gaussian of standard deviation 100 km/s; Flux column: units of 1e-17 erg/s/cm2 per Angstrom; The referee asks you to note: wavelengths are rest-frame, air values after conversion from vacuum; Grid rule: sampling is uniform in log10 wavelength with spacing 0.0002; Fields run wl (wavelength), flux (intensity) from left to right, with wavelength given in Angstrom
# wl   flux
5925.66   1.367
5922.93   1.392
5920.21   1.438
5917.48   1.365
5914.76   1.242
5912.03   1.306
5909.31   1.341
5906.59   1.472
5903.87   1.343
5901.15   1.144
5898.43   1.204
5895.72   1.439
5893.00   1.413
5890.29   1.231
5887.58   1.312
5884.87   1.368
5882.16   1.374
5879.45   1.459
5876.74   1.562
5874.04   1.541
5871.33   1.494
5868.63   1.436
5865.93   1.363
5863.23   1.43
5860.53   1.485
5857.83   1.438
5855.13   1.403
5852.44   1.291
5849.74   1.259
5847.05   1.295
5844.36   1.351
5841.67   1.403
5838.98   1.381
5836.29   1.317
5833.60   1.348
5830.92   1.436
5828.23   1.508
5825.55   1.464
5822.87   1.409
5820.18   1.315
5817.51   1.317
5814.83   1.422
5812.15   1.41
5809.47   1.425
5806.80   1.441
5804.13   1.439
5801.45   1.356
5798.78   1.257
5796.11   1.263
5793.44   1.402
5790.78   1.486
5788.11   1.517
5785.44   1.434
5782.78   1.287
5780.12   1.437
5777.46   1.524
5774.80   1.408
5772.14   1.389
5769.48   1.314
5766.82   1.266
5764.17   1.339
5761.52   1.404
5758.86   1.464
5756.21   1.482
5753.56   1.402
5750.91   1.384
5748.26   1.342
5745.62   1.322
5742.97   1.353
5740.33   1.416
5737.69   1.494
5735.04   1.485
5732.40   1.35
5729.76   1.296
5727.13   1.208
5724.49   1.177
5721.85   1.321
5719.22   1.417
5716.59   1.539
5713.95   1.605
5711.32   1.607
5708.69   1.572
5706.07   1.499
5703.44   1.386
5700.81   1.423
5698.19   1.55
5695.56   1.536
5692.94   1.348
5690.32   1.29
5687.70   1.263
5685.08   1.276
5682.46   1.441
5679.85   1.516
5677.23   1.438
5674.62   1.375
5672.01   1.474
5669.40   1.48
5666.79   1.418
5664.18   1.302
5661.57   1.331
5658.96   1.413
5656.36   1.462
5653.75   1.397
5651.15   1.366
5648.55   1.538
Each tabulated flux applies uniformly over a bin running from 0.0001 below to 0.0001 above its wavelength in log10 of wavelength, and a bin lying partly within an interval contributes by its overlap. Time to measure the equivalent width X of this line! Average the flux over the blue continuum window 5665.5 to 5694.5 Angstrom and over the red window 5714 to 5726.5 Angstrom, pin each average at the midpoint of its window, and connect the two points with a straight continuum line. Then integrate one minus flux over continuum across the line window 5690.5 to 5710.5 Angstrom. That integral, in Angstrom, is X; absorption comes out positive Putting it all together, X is -1.2 Angstrom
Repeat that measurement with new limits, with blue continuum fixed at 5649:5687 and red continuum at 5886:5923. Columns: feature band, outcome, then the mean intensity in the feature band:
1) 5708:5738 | -0.6 Angstrom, 1.42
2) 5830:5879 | -2.1 Angstrom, 1.4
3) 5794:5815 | -0.2 Angstrom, 1.37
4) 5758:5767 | 0.0 Angstrom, 1.38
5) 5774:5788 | -0.6 Angstrom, 1.43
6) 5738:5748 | 0.1 Angstrom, 1.38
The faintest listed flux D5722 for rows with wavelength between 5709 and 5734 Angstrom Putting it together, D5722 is 1.177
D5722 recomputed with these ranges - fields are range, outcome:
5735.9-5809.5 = 1.257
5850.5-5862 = 1.291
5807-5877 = 1.259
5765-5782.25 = 1.266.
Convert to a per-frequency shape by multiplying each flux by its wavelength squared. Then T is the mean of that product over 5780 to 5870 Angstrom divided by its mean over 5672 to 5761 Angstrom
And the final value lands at 1.02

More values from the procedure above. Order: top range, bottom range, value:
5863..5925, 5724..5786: 1.05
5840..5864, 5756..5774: 1.03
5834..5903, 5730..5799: 1.02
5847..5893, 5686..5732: 1.05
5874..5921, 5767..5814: 1.01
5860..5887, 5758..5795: 1.07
